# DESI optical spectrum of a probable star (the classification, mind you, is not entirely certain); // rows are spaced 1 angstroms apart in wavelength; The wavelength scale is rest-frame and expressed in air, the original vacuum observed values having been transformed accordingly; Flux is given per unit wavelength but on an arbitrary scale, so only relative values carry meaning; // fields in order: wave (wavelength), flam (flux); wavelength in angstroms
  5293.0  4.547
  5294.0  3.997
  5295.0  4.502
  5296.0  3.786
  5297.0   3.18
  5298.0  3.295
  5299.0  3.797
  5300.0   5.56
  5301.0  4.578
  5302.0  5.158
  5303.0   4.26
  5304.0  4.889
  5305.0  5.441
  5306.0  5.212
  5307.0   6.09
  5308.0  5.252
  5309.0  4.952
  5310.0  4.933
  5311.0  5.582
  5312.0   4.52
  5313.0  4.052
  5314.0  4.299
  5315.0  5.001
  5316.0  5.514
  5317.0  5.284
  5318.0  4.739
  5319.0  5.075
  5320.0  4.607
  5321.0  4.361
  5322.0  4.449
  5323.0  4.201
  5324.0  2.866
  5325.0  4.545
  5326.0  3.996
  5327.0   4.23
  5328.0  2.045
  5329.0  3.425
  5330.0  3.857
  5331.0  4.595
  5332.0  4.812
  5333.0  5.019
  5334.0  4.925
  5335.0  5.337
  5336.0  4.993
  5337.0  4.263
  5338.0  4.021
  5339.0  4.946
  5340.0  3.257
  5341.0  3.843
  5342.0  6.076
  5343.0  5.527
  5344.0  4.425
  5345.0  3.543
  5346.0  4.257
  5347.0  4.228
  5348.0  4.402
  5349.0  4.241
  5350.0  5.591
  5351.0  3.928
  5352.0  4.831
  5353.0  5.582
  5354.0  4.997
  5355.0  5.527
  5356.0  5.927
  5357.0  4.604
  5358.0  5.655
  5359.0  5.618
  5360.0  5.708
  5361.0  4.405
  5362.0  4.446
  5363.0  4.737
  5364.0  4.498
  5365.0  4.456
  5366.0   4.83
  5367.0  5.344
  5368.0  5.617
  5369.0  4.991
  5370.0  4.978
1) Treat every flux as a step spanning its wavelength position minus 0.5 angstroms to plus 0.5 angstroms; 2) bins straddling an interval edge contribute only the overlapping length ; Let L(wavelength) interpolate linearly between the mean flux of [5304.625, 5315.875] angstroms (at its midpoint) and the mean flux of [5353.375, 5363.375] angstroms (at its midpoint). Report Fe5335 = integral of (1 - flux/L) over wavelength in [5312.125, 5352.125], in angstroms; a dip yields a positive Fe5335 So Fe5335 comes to 5.2 angstroms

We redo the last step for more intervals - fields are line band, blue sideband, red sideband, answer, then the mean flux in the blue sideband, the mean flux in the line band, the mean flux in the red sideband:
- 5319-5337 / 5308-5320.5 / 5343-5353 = 1.7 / 4.89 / 4.27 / 4.5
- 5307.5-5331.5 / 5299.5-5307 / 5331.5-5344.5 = 2.4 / 5.09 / 4.43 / 4.73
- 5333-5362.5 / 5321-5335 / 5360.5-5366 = -3.0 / 4.13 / 4.8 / 4.54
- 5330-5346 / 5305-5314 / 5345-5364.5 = 1.1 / 5.05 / 4.6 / 4.87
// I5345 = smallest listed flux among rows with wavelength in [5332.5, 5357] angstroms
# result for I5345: 3.257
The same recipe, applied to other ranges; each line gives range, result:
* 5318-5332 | 2.045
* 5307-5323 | 4.052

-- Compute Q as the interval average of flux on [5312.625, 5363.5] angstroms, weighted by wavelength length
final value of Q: 4.61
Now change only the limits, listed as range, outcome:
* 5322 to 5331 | 3.74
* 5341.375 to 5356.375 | 4.85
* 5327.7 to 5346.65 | 4.4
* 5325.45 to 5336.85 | 4.29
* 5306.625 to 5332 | 4.5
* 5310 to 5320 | 4.88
